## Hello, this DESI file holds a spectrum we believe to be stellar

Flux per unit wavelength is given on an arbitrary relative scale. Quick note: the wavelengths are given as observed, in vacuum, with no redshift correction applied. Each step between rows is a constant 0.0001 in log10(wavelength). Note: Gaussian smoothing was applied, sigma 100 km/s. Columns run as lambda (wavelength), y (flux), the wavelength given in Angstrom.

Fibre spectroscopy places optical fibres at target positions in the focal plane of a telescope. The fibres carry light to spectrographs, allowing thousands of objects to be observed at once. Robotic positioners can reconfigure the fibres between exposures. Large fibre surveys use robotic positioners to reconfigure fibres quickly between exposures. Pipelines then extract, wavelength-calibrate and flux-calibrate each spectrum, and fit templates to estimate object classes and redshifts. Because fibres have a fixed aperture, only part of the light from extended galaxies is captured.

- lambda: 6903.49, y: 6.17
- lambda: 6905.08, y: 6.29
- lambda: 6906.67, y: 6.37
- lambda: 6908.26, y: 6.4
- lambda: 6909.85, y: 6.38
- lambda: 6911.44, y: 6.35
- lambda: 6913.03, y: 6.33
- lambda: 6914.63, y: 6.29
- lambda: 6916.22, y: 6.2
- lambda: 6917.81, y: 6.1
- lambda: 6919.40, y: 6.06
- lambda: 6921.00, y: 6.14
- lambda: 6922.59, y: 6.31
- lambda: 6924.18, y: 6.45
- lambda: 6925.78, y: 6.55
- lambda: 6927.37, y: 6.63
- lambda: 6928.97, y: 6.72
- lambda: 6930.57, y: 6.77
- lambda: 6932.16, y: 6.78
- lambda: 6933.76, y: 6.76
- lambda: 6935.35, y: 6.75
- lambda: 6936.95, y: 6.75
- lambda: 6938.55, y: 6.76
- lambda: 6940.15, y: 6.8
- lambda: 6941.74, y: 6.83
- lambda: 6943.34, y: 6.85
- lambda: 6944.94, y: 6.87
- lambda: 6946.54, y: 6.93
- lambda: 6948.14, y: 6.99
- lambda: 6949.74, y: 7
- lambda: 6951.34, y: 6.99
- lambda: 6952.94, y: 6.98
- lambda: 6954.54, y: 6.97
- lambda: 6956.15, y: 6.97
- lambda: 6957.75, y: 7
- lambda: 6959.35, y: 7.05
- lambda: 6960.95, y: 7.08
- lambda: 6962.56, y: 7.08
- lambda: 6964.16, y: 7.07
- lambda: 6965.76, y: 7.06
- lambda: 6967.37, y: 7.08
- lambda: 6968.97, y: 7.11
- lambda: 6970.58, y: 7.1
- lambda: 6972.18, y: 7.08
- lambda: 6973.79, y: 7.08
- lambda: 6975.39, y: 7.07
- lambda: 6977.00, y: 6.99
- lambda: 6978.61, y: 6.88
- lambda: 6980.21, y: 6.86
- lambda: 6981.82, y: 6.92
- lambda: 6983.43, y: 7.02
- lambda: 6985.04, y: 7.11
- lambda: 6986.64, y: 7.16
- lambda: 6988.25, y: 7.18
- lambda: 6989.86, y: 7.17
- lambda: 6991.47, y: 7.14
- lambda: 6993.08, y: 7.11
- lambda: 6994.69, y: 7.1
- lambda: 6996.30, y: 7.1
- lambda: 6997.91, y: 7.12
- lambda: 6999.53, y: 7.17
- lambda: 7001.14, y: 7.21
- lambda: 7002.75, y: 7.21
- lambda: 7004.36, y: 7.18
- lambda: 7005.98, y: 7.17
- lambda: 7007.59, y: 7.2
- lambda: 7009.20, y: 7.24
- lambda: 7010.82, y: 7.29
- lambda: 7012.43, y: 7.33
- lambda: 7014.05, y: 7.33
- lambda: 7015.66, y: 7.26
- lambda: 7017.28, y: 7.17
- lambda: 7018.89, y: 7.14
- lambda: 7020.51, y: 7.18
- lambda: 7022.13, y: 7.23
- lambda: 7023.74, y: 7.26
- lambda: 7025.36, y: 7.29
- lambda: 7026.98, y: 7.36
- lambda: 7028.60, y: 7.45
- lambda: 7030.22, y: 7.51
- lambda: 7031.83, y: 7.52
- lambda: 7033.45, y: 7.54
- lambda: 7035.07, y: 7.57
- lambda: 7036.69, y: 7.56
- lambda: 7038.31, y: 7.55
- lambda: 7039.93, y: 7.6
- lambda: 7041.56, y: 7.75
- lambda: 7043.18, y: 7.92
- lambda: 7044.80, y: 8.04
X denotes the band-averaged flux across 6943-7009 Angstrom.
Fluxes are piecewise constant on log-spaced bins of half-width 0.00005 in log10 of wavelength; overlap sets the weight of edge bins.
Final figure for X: 7.06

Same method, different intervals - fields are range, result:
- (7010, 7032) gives 7.3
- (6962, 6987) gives 7.04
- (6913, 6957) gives 6.67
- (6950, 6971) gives 7.04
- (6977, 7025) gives 7.15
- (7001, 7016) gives 7.24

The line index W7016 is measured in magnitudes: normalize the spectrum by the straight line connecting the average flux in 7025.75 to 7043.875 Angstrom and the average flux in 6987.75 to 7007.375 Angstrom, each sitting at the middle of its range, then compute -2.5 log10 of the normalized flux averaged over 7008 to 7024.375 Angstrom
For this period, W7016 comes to 0.02 mag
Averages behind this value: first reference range 7.15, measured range 7.24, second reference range 7.57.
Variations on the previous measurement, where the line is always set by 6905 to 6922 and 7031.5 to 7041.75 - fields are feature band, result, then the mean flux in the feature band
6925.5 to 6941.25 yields -0.04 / 6.74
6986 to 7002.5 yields 0.00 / 7.15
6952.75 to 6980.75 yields -0.03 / 7.03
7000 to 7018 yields 0.01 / 7.24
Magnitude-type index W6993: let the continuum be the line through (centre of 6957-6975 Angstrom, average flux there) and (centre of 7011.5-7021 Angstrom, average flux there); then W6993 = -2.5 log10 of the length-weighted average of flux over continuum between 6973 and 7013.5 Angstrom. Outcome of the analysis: 0.01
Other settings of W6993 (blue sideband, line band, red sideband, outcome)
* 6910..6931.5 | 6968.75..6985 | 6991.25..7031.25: -0.02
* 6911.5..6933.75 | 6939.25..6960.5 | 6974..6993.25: -0.04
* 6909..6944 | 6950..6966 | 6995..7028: -0.04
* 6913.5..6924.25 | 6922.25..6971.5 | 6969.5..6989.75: -0.05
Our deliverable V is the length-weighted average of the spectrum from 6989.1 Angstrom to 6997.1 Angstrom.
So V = 7.12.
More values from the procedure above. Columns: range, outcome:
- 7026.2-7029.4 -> 7.4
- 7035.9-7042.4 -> 7.61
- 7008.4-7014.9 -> 7.3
